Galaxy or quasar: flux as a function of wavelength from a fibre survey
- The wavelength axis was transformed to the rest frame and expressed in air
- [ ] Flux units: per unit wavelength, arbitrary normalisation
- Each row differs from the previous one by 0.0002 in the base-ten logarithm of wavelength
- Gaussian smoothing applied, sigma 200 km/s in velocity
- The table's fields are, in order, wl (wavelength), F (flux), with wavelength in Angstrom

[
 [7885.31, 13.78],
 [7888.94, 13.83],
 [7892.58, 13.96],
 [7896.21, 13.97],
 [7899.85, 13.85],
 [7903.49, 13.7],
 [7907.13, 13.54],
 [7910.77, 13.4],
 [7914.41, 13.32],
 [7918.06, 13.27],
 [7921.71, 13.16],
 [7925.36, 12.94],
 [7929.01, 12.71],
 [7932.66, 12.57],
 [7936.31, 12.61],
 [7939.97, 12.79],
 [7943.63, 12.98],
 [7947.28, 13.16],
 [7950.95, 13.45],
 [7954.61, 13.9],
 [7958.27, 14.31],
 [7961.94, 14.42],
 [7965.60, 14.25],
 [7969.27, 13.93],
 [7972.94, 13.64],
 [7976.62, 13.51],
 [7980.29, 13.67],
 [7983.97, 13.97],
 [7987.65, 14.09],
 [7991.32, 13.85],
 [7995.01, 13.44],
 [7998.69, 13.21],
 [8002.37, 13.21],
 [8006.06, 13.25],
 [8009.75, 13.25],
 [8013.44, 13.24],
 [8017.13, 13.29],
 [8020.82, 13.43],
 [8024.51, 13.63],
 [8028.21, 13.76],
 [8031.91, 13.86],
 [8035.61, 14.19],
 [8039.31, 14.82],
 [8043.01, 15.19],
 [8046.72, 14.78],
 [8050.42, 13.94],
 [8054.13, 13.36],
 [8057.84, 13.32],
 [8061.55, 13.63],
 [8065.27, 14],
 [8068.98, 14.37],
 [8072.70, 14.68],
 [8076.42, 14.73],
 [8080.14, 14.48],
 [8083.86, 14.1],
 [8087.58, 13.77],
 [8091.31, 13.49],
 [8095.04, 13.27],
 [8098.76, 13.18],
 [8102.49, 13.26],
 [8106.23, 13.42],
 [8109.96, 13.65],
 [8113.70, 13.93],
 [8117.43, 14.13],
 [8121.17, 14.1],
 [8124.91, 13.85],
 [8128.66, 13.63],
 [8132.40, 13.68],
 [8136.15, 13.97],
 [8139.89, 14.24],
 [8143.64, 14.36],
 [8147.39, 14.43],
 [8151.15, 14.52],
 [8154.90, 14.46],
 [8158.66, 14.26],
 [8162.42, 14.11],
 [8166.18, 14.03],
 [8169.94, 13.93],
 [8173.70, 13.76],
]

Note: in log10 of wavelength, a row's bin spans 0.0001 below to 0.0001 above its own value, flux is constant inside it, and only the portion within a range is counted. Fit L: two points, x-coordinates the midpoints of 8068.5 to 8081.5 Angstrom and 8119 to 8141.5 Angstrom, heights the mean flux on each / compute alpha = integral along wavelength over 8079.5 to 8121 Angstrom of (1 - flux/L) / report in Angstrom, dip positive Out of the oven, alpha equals 1.7 Angstrom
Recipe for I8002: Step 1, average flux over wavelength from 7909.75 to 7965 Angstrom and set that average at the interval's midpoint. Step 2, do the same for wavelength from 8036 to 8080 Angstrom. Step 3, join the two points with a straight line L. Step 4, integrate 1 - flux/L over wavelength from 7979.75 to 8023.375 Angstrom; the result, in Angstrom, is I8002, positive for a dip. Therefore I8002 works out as 1.0 Angstrom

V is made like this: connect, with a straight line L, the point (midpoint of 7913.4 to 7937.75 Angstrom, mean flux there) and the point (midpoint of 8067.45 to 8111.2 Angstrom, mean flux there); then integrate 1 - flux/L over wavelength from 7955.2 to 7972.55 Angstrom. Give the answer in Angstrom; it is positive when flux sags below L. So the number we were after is -1.33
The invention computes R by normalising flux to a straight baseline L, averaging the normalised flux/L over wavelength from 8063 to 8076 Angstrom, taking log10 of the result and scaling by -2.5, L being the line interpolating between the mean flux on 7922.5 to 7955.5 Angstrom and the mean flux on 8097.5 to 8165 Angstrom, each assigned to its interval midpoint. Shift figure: -0.06 mag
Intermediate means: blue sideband 13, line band 14.4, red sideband 14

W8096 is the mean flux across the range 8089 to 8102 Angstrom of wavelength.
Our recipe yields 13.3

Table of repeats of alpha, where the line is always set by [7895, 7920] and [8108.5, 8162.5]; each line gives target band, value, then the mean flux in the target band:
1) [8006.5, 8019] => 0.5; 13.3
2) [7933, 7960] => 0.8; 13.3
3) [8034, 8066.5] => -0.6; 14.1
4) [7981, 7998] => 0.0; 13.8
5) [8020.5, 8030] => 0.1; 13.6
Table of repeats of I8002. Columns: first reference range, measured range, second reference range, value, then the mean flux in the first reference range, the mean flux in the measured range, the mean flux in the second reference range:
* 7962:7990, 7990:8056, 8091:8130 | 0.2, 13.9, 13.8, 13.6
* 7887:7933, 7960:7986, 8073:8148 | -0.7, 13.4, 13.9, 13.9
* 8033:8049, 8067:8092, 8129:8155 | 0.4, 14.7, 14.3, 14.2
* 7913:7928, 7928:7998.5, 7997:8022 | -1.8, 13.1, 13.5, 13.3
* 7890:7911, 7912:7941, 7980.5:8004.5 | 1.7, 13.8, 12.9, 13.6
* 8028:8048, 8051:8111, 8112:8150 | 2.0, 14.5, 13.8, 14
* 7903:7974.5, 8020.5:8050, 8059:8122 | -1.1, 13.4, 14.2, 13.9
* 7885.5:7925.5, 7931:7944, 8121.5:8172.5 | 0.9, 13.6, 12.7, 14.1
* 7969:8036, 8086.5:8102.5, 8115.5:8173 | 0.6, 13.6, 13.4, 14.1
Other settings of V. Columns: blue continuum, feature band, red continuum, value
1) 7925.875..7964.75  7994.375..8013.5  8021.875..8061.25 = 0.70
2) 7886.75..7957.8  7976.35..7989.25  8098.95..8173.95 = -0.31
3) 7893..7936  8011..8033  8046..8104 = 0.29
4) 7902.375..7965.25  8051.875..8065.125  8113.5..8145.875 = 0.22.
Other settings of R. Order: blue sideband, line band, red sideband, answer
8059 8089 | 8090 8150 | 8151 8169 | 0.03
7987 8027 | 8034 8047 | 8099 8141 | -0.09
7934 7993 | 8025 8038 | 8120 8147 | -0.01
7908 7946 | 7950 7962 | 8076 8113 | -0.07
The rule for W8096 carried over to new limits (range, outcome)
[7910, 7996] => 13.5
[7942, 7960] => 13.6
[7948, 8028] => 13.7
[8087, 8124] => 13.6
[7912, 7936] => 13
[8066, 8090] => 14.3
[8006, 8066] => 13.8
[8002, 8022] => 13.3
